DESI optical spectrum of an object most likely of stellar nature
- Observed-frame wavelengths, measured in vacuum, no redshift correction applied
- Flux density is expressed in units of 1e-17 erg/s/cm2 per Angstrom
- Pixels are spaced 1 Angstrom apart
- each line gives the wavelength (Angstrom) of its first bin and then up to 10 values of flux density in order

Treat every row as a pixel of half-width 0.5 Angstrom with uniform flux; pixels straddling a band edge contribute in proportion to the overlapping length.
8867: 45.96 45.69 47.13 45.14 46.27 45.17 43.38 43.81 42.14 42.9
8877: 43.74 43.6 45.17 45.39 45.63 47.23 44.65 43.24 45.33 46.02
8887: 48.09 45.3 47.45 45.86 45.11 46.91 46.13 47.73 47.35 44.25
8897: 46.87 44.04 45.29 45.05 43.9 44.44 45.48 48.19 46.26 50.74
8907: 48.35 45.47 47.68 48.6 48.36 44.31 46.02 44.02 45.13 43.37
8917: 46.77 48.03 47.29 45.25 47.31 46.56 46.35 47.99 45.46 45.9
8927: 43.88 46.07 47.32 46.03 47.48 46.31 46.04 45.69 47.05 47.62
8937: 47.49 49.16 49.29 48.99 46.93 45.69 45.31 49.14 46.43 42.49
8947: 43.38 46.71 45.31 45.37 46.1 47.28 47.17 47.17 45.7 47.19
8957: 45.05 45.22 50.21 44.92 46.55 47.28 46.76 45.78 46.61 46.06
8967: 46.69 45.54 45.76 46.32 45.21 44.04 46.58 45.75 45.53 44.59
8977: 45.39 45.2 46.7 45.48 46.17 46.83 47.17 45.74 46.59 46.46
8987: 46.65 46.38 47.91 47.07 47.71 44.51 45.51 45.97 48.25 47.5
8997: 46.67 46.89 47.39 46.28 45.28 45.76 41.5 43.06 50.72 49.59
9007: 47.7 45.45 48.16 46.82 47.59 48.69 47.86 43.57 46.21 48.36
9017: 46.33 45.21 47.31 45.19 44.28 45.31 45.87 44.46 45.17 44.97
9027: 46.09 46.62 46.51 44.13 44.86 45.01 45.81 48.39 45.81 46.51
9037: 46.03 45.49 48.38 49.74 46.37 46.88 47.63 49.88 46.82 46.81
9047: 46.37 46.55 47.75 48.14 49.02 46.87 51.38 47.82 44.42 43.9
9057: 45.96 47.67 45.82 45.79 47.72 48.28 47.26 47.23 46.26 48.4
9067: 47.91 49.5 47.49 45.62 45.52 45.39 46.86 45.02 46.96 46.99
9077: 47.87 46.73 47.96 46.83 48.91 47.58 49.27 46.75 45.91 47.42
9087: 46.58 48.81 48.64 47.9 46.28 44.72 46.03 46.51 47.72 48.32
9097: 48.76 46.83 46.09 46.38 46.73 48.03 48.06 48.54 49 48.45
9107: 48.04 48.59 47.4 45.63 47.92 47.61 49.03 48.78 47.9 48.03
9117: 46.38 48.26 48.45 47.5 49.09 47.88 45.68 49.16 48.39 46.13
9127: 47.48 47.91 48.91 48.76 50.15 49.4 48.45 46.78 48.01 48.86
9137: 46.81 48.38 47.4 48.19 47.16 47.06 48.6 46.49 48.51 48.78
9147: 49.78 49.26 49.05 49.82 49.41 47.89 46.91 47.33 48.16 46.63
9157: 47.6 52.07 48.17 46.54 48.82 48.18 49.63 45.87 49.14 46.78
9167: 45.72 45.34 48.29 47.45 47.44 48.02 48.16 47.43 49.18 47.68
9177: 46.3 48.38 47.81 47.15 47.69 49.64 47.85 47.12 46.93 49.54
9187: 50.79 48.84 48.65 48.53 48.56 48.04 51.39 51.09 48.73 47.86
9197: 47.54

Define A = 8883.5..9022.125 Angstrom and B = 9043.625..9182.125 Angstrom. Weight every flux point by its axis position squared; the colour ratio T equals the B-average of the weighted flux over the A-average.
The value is 1.07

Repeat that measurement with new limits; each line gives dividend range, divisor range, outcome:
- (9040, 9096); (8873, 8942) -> 1.06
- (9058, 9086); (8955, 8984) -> 1.05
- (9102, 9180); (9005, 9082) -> 1.05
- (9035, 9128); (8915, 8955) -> 1.05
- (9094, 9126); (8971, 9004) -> 1.07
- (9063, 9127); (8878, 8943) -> 1.07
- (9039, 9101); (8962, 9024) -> 1.04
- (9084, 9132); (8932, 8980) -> 1.07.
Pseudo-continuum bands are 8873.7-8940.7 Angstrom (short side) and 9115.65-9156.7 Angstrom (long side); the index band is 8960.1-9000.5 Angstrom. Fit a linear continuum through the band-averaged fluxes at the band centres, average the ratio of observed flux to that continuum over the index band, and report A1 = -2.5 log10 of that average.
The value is 0.01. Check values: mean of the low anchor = 46.1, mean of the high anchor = 48.1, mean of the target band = 46.3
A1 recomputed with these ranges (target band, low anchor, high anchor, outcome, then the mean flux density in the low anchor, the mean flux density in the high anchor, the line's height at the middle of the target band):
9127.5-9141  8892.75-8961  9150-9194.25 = -0.01 mag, 46.4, 48.1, 47.9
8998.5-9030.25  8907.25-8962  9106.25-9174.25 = 0.02 mag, 46.5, 48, 47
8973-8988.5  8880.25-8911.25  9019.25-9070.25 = 0.01 mag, 46.3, 46.7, 46.5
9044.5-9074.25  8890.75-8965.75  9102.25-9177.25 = 0.01 mag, 46.4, 48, 47.4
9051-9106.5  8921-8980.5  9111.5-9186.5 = 0.00 mag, 46.3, 48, 47.4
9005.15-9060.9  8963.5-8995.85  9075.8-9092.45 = 0.00 mag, 46.1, 47.4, 46.8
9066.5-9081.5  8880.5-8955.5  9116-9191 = 0.01 mag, 46.3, 48.1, 47.5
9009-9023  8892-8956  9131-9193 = 0.02 mag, 46.4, 48.1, 47.1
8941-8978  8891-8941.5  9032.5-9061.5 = 0.02 mag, 46.5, 47.1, 46.7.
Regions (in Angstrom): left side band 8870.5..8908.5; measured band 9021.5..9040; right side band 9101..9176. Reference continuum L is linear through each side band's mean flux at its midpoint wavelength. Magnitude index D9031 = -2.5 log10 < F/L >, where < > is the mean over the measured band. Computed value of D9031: 0.02 mag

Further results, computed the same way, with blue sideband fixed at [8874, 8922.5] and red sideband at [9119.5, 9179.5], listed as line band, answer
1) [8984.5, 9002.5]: 0.00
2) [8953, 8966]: 0.00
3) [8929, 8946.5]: -0.02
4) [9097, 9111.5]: 0.00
